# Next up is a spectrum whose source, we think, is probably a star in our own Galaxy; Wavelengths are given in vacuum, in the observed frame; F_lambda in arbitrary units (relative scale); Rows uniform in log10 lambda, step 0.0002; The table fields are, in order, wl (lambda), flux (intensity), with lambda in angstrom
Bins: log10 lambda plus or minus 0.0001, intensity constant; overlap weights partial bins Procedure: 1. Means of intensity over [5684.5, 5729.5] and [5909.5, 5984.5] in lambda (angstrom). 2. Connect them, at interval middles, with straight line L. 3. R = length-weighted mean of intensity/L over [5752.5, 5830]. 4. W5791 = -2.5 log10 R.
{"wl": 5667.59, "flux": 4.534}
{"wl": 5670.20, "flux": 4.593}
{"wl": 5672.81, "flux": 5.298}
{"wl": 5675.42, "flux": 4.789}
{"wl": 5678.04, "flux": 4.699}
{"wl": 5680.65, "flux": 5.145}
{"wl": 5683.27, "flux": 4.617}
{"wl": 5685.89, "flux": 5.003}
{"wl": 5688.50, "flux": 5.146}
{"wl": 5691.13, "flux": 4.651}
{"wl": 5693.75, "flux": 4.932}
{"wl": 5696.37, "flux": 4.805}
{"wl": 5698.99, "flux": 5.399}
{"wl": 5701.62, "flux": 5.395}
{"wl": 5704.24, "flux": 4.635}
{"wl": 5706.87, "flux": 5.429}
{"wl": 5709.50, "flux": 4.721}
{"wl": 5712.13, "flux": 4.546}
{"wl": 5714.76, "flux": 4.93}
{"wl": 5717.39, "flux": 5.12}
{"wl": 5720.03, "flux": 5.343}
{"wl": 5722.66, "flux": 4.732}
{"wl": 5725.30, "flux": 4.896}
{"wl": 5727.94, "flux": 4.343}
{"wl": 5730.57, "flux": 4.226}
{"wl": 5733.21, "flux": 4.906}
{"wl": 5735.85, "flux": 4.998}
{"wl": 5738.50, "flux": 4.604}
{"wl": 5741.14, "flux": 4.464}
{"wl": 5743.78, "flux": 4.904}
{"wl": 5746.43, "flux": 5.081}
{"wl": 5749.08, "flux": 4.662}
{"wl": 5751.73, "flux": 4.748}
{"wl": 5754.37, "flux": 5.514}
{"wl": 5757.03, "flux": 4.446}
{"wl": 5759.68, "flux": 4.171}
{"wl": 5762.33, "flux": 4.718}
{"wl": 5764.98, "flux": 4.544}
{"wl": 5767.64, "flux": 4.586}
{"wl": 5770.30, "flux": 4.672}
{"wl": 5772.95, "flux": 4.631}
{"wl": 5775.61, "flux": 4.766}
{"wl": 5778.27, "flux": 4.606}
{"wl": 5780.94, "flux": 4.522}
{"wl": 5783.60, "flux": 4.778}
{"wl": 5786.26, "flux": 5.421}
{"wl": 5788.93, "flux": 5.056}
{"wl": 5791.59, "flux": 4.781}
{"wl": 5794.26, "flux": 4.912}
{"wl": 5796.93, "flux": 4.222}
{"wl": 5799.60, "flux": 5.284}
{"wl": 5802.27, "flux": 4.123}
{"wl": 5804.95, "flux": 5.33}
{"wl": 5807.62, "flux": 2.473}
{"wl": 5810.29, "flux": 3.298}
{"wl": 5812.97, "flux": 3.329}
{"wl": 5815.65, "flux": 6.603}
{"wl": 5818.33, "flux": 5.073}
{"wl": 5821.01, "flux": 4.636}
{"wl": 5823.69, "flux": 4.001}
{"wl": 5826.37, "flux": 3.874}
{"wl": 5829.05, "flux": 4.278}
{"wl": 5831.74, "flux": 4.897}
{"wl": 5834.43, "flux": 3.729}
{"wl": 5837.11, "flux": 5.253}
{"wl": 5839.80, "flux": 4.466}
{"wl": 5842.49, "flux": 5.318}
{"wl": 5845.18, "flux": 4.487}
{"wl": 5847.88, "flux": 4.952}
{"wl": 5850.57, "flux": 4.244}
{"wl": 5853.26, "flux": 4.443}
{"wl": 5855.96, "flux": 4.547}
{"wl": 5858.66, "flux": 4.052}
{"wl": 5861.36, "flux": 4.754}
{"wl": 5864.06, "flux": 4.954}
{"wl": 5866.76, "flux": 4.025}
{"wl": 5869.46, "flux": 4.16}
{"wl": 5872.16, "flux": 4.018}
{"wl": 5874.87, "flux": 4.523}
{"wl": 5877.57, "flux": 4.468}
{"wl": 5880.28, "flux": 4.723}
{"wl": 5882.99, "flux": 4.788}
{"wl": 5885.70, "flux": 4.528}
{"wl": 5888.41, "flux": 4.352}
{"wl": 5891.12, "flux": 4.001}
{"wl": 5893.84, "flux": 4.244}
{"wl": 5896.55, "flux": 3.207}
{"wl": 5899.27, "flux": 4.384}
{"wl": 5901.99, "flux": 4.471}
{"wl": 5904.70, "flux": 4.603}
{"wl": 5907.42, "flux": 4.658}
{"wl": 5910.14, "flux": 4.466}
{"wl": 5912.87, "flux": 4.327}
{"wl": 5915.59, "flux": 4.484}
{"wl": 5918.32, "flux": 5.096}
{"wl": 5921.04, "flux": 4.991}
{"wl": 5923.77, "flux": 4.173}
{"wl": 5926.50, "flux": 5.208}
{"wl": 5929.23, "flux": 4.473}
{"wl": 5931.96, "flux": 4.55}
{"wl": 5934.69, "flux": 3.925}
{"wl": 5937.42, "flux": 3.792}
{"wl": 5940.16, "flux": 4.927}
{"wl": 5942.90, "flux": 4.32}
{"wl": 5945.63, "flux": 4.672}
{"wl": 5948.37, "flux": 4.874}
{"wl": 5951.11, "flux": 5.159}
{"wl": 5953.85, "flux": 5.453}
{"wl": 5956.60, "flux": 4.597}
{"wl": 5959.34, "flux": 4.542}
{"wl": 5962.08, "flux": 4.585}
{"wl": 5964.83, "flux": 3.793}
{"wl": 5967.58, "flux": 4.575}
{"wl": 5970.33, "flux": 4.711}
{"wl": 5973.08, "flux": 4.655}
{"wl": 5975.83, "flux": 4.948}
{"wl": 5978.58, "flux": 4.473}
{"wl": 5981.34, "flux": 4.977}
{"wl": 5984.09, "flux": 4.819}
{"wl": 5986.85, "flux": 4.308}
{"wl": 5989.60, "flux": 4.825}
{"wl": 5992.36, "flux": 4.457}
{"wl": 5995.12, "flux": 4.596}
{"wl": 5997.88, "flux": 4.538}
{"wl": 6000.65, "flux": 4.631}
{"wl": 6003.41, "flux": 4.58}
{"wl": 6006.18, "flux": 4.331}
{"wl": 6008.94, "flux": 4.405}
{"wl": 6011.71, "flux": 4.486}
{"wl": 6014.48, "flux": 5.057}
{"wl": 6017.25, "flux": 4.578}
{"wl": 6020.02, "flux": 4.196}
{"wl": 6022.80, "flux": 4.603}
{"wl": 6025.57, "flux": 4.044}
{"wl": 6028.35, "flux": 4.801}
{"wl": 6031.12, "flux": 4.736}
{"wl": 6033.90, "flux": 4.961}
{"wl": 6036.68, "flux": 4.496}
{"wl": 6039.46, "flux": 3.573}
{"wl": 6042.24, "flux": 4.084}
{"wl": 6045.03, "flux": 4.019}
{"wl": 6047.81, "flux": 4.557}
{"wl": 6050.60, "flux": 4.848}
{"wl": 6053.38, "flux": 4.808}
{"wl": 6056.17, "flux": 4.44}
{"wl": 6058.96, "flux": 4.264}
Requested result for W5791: 0.058 mag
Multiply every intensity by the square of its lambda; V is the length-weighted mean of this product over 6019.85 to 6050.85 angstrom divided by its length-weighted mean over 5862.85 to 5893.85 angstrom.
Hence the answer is 1.05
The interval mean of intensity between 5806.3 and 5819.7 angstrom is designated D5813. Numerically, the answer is 4.16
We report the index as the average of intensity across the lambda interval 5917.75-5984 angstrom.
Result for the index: 4.64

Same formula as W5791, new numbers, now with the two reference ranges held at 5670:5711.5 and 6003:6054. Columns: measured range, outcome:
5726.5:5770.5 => 0.04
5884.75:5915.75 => 0.09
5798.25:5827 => 0.10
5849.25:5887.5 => 0.06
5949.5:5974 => -0.02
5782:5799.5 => -0.02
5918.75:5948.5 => 0.02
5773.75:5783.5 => 0.04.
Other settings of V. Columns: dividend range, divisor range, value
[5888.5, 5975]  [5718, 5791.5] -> 1.01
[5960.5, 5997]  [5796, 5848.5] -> 1.08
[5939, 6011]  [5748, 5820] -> 1.07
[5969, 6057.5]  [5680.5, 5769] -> 1.04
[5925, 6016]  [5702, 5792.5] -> 1.04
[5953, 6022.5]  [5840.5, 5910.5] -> 1.08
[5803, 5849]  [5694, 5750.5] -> 0.95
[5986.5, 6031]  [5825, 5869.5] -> 1.06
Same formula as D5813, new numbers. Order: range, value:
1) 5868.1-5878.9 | 4.29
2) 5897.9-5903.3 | 4.42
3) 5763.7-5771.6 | 4.6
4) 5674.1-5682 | 4.88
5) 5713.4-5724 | 5.03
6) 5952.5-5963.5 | 4.79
